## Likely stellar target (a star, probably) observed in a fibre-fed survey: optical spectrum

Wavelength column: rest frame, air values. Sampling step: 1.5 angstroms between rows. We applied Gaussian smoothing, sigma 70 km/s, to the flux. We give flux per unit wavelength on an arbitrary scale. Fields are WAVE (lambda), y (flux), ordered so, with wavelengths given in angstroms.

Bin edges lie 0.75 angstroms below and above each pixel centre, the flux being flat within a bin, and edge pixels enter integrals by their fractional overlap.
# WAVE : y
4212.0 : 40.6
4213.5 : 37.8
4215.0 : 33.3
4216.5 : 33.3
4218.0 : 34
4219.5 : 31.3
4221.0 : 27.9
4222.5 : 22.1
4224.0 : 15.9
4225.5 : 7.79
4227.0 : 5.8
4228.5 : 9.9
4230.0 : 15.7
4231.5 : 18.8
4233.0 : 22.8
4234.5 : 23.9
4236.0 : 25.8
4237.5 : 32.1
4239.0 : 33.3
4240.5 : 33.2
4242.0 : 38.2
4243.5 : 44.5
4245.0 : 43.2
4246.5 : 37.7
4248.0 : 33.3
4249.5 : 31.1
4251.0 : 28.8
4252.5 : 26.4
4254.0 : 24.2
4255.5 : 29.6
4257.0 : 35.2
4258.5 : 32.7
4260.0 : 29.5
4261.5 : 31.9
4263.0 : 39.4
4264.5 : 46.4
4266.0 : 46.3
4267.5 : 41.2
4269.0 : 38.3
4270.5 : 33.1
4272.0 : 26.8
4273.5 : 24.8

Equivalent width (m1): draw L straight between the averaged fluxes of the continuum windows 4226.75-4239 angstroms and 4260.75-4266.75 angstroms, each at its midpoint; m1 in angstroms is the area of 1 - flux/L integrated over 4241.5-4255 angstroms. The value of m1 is -1.7 angstroms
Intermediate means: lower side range 20.8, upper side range 41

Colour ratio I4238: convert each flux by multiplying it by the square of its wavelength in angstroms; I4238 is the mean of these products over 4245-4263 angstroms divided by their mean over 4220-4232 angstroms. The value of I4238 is 2.0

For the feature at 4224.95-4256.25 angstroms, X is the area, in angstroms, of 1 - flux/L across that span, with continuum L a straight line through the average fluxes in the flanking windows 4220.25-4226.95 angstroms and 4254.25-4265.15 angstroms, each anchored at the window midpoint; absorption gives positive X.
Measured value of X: -1.6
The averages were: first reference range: 17.1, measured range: 27.1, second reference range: 34.4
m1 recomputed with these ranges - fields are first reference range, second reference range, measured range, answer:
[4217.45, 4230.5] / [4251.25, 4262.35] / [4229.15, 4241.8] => -1.7 angstroms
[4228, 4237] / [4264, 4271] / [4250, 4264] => 1.5 angstroms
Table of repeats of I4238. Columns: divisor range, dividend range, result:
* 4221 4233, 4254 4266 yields 2.34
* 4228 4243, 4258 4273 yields 1.42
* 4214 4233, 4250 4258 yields 1.37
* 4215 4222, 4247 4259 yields 0.98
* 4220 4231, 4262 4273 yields 2.53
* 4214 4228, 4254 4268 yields 1.57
